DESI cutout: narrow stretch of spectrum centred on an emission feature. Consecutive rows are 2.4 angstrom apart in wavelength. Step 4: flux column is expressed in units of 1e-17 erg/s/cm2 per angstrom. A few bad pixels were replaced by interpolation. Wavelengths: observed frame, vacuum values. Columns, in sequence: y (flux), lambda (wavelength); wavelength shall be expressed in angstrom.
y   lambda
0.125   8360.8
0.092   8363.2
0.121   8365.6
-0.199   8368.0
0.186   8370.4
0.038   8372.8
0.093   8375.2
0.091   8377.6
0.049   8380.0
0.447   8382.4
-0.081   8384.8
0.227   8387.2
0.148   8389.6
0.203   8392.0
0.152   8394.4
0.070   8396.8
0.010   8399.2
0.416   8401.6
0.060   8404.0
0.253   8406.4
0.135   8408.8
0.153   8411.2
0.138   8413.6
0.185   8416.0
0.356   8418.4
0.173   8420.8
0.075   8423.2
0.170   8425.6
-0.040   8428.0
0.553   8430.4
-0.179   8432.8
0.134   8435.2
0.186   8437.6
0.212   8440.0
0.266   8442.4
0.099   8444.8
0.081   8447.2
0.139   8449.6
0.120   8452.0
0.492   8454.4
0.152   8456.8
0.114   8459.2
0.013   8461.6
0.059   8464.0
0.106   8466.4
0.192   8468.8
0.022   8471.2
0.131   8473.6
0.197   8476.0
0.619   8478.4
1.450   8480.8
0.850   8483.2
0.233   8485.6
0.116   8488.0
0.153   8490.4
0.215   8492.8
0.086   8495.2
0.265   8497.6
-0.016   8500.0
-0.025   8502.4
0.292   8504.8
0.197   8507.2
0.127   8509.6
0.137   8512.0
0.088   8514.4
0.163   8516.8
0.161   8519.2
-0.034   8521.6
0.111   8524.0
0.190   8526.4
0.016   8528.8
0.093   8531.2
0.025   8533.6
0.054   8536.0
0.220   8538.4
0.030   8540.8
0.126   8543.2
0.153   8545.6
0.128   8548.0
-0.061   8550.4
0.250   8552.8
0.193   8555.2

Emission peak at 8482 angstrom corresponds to Hbeta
